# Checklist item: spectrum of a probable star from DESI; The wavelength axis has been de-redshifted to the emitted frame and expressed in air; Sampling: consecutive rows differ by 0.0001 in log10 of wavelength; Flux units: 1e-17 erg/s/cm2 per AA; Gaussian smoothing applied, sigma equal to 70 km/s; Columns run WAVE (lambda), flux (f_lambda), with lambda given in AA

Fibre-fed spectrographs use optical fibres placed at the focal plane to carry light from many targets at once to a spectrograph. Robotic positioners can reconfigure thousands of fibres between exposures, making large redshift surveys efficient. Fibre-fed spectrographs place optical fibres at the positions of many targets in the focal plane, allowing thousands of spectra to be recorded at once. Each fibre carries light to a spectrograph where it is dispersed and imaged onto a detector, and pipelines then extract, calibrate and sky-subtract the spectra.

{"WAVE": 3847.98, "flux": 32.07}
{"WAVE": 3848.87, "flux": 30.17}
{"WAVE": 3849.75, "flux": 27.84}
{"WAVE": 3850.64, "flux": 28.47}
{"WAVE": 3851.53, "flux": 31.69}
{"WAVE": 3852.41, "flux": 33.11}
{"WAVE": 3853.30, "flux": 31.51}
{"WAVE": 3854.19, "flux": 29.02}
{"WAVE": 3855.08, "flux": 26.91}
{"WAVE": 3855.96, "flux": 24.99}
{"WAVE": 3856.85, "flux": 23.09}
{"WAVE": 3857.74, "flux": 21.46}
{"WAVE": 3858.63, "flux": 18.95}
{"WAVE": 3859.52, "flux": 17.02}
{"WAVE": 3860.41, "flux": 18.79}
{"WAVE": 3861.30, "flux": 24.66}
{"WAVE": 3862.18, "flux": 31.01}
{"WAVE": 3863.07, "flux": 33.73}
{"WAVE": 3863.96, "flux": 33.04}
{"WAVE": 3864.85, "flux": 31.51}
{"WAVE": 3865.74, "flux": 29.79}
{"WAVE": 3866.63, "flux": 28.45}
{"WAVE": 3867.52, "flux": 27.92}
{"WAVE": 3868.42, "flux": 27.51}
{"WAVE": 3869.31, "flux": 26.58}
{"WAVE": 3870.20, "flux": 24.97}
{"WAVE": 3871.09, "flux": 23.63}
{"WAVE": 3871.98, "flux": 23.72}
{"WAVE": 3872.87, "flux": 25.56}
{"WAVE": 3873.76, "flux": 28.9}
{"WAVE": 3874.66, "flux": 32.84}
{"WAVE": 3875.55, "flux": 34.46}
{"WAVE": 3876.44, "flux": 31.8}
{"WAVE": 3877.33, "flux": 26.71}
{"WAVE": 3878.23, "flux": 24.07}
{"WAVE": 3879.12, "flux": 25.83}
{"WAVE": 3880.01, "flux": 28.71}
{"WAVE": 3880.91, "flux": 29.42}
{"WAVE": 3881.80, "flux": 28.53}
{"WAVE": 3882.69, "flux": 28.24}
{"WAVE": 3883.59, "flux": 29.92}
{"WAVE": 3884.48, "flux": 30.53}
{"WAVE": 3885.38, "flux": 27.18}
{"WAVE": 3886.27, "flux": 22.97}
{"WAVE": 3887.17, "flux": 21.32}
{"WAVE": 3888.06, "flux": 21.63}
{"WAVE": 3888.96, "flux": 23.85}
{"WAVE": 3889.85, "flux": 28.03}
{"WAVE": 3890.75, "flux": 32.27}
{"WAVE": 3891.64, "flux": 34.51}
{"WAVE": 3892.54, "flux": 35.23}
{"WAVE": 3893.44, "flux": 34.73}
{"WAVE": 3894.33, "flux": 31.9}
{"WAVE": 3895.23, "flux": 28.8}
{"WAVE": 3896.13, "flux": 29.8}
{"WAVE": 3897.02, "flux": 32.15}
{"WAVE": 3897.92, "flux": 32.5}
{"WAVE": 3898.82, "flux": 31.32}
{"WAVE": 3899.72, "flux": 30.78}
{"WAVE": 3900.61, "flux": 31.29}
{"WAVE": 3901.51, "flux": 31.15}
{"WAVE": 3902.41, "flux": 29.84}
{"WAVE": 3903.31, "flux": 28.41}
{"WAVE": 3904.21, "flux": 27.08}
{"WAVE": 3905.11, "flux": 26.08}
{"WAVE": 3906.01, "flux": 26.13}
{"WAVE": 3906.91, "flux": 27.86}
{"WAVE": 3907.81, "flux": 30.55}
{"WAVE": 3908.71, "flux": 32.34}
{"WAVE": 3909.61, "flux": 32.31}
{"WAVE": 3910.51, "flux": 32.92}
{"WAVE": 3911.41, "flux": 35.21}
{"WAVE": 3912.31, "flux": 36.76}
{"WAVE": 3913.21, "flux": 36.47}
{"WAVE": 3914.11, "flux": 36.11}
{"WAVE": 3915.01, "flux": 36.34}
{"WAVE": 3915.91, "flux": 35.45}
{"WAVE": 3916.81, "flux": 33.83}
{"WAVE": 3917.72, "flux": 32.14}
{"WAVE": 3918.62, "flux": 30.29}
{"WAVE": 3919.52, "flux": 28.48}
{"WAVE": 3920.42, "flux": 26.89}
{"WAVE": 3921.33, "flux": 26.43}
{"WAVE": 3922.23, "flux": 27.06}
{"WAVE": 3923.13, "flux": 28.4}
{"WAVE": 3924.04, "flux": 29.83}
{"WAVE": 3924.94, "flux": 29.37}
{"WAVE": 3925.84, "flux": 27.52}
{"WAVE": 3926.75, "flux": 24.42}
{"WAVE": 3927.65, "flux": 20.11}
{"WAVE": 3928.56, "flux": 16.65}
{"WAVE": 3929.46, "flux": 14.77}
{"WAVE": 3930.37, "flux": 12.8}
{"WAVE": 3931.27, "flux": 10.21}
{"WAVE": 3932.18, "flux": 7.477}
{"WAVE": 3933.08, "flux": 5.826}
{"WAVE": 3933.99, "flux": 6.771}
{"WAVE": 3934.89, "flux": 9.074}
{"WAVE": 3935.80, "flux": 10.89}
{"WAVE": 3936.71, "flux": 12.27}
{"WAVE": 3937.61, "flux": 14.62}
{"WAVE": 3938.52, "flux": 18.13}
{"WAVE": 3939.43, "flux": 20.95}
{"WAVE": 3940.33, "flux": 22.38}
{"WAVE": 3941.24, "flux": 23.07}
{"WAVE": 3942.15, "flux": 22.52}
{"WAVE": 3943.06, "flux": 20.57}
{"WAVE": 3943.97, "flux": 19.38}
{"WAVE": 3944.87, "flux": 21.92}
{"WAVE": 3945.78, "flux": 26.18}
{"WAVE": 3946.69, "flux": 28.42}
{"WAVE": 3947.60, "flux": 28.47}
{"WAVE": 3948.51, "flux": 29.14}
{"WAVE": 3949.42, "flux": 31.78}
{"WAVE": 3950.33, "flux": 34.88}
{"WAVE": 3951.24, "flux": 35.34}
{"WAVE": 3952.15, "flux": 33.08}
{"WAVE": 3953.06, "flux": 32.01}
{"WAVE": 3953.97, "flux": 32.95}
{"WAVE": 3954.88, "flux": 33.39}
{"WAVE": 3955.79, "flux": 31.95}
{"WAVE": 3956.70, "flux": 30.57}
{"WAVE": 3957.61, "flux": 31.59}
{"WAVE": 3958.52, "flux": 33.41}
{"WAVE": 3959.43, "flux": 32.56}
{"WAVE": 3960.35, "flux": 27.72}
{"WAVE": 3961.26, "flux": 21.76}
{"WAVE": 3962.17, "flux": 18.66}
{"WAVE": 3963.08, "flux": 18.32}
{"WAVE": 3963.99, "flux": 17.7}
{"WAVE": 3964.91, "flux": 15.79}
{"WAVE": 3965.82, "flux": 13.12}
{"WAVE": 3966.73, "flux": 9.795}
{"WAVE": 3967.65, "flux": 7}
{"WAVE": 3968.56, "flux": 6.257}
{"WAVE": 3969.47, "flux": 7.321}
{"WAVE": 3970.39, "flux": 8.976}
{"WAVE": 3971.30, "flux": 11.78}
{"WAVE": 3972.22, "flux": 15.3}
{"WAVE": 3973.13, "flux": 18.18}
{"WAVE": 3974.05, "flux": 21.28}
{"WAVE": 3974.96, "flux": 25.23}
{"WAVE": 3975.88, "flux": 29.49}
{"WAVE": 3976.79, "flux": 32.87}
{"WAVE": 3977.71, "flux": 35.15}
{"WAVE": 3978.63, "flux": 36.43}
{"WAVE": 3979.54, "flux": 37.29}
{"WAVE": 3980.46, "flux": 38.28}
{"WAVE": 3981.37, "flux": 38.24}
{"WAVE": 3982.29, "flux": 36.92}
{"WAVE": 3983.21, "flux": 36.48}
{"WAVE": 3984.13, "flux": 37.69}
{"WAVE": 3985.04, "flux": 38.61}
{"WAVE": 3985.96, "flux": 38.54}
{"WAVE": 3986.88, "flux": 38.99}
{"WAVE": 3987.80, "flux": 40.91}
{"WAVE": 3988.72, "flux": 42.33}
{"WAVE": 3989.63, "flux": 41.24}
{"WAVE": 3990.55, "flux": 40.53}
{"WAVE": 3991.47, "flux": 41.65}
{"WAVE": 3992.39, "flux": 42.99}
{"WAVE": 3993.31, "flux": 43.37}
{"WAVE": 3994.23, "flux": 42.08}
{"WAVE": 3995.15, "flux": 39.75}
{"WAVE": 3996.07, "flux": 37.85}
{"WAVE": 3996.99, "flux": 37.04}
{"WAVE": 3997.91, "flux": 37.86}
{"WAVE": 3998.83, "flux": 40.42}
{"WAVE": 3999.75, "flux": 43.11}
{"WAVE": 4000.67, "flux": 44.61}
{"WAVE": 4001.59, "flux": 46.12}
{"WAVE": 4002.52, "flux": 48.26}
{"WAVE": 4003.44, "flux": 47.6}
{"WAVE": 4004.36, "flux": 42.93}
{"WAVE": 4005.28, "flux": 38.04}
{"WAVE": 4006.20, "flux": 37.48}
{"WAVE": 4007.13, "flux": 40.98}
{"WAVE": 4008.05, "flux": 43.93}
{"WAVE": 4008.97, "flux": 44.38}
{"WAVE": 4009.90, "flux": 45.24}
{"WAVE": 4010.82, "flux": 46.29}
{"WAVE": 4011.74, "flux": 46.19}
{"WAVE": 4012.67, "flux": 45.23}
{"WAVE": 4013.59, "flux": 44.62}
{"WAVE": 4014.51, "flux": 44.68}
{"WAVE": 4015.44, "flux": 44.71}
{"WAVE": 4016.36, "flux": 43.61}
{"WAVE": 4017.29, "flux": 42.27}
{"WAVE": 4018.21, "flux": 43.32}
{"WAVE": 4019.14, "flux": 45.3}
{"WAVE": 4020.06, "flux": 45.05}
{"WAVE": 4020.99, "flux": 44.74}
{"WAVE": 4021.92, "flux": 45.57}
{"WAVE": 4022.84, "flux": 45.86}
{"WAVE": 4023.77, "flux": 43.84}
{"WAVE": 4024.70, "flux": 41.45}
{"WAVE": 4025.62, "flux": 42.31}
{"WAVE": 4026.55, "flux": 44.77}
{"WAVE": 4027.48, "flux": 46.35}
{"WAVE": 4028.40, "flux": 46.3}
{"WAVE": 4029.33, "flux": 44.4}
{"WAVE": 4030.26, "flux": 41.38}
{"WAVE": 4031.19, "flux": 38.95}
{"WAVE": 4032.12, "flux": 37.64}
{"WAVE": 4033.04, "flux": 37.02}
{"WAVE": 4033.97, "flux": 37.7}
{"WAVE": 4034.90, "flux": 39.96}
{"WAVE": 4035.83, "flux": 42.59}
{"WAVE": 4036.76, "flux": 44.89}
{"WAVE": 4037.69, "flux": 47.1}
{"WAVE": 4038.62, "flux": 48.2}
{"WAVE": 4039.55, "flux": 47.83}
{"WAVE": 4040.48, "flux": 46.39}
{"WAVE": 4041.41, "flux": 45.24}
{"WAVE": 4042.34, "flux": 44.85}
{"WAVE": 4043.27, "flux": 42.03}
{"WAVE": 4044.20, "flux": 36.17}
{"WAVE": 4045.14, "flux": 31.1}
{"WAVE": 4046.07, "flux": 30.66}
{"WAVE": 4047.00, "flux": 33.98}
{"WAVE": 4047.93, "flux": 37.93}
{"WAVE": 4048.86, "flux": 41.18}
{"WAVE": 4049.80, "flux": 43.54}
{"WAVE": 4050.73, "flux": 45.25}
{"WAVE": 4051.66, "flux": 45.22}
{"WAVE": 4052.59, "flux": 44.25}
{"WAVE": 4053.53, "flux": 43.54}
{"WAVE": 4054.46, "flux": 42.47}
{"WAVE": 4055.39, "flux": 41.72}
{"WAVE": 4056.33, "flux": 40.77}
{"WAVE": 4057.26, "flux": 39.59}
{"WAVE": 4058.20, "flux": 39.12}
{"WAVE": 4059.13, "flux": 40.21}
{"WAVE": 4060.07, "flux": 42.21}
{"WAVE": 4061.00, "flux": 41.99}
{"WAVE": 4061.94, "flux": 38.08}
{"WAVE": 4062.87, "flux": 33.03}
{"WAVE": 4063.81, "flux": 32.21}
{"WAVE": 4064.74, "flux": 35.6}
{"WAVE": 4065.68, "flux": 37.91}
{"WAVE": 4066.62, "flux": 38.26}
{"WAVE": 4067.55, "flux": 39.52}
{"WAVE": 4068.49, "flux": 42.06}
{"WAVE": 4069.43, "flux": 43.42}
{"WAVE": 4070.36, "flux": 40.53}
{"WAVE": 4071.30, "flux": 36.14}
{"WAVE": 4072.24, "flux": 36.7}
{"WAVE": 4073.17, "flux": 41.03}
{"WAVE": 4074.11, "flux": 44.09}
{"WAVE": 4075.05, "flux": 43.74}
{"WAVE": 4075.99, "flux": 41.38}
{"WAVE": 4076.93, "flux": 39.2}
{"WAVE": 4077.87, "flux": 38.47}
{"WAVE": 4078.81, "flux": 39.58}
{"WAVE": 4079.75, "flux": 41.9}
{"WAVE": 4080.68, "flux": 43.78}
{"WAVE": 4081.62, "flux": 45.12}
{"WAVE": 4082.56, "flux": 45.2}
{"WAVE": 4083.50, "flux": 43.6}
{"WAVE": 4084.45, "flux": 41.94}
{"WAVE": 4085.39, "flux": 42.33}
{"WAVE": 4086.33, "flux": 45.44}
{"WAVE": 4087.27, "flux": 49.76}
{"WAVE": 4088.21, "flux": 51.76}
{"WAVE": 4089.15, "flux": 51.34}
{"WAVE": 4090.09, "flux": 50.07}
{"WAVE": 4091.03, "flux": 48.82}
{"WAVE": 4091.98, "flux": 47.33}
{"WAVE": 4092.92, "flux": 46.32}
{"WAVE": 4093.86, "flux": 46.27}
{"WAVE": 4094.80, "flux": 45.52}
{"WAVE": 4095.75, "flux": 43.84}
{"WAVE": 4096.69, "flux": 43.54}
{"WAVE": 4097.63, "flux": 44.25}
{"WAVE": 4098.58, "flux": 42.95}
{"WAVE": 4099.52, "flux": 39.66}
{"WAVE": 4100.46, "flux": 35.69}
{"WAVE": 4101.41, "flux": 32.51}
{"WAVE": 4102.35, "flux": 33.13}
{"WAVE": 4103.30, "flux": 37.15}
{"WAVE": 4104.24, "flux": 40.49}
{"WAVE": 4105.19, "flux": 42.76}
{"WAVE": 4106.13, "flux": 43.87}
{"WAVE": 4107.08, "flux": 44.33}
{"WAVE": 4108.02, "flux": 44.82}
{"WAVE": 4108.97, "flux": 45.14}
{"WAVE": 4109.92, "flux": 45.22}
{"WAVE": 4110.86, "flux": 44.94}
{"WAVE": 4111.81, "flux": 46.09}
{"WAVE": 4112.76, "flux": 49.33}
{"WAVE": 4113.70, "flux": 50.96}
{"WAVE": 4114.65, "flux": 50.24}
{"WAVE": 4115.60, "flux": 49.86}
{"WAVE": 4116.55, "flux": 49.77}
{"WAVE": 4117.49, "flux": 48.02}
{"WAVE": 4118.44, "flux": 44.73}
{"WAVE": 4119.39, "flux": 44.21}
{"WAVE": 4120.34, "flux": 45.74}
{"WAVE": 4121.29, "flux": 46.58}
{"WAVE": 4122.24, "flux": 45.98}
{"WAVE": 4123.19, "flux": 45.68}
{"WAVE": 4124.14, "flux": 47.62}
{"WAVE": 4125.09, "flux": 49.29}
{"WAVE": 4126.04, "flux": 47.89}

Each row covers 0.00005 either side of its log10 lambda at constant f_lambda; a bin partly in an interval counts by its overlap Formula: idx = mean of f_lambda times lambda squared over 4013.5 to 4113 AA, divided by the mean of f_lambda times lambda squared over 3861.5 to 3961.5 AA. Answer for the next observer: 1.7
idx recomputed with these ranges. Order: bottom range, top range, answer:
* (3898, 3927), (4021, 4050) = 1.45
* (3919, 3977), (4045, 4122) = 2.10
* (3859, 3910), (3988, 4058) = 1.59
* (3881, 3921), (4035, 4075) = 1.44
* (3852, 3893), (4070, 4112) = 1.75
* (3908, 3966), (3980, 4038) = 1.74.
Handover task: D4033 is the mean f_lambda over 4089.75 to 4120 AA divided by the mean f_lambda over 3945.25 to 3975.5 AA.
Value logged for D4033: 1.90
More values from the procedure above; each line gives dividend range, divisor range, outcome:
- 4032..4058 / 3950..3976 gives 1.85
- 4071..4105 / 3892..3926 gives 1.38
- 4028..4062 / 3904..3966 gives 1.63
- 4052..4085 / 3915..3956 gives 1.70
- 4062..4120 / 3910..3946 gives 1.85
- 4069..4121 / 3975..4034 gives 1.06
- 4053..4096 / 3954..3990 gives 1.56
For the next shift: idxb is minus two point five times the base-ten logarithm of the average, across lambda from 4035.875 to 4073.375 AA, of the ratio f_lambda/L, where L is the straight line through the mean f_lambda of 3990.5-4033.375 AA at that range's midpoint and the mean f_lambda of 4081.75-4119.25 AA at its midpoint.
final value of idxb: 0.08 mag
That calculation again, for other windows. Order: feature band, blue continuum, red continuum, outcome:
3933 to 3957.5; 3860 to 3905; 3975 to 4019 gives 0.43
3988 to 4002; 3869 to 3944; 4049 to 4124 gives -0.20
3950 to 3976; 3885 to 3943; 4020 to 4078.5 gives 0.36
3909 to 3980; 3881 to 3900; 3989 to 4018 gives 0.42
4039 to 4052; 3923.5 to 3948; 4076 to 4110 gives -0.14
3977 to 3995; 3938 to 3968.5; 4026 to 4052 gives -0.25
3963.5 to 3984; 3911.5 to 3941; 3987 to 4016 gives 0.49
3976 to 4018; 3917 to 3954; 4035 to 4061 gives -0.23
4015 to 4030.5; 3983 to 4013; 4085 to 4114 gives -0.05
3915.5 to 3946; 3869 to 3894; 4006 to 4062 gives 0.48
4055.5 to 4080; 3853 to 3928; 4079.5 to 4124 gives 0.07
